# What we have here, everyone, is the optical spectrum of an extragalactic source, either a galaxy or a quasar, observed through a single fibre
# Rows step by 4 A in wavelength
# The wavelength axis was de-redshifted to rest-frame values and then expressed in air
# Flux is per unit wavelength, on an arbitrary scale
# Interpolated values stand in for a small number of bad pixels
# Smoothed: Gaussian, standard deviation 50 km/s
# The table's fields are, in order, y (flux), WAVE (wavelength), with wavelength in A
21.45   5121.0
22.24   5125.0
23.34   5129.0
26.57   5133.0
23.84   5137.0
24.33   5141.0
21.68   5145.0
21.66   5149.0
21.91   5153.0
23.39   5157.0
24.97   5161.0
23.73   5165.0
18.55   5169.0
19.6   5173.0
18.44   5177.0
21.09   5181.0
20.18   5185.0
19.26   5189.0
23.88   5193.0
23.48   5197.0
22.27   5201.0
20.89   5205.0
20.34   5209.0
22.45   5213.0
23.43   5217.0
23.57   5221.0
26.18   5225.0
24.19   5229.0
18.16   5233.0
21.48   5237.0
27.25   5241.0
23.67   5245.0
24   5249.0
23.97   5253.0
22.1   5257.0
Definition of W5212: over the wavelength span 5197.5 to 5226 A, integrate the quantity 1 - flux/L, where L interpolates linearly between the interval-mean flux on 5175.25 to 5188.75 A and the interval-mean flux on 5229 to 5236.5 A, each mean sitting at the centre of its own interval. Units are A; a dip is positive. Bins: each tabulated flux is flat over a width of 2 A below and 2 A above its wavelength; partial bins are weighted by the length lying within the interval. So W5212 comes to -3.47 A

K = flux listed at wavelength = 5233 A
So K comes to 18.16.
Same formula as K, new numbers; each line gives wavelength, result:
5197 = 23.48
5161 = 24.97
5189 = 19.26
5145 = 21.68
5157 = 23.39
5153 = 21.91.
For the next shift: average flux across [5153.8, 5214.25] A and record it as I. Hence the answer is 21.5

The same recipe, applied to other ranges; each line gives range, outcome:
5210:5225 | 23.4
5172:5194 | 20.3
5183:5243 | 22.5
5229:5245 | 22.7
